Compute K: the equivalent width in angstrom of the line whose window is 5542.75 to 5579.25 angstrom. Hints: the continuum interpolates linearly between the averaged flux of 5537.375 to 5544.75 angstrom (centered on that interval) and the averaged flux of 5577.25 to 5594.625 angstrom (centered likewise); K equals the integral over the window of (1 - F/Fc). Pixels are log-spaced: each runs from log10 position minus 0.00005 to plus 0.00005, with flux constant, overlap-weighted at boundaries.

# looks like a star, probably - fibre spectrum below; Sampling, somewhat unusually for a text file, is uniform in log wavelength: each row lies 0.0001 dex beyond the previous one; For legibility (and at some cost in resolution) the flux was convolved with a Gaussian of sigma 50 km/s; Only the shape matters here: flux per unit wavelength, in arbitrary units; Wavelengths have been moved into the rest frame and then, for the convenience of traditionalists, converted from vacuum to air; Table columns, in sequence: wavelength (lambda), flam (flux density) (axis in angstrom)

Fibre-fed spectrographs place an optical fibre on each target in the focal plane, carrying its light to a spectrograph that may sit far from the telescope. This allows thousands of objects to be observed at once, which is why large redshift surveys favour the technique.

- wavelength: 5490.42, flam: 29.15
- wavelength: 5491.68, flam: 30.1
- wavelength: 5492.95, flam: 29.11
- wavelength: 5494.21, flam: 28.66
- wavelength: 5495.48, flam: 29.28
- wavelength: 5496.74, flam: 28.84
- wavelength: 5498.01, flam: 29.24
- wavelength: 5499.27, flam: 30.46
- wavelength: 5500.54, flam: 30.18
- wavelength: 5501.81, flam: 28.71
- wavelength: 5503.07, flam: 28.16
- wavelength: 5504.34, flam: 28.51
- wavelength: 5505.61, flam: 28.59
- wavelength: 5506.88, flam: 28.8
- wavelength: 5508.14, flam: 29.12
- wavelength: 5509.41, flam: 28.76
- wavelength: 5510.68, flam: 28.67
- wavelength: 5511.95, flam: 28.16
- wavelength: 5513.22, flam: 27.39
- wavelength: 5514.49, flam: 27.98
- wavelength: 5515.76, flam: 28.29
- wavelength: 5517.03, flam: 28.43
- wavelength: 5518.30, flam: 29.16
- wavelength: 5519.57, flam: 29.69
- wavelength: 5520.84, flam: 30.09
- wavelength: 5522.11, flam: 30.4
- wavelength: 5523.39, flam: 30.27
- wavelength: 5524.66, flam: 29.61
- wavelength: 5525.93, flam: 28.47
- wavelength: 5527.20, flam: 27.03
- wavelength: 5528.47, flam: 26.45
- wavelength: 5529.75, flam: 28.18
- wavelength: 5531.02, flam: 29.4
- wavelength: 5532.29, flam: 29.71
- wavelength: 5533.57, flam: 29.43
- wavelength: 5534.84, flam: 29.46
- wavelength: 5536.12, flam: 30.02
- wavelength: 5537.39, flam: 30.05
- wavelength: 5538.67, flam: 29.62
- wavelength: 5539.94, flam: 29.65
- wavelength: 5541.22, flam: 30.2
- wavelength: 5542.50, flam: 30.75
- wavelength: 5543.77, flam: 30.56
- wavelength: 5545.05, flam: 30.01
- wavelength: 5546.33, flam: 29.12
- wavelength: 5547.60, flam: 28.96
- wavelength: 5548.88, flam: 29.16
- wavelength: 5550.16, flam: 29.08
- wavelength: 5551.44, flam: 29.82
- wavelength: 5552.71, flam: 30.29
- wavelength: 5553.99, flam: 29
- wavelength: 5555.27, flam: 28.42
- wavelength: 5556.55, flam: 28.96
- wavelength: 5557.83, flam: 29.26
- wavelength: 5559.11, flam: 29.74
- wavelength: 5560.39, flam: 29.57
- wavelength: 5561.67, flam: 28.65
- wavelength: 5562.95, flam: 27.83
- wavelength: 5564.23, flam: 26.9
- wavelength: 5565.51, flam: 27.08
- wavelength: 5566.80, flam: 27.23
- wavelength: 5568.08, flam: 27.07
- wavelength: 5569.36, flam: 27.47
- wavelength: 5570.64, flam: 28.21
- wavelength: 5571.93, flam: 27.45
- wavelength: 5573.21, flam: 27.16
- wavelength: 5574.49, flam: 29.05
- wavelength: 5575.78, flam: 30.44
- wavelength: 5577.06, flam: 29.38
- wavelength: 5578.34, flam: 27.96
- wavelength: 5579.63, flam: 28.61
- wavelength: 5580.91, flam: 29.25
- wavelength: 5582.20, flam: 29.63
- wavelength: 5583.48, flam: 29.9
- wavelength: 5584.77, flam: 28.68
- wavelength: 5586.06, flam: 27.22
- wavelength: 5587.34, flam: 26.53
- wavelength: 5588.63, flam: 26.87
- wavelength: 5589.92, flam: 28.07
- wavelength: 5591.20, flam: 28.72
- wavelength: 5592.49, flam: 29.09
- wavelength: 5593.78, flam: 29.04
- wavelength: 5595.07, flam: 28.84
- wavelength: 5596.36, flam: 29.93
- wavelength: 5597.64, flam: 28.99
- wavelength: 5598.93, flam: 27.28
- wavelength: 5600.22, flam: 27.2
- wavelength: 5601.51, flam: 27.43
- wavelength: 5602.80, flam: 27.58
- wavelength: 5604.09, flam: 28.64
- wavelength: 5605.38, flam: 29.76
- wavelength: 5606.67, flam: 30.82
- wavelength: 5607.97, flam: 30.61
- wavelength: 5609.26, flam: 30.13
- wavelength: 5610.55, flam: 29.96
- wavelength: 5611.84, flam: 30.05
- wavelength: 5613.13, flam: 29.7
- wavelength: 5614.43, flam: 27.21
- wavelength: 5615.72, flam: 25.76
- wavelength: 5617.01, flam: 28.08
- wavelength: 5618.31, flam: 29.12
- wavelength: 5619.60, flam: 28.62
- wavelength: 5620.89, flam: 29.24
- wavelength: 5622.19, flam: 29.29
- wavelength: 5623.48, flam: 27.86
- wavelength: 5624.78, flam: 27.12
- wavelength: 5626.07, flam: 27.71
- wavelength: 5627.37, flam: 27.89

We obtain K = 0.81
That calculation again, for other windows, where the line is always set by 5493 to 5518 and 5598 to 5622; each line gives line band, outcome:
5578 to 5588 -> 0.1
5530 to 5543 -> -0.5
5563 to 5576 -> 0.5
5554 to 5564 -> 0.0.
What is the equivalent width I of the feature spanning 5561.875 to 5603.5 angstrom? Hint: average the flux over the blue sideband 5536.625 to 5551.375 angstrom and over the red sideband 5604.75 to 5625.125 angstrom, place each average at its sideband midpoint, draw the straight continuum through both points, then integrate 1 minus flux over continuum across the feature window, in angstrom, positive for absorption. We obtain 1.6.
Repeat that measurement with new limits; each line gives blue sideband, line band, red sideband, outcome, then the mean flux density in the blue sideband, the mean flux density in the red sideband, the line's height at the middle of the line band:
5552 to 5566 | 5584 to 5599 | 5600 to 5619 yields 0.2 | 28.7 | 28.8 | 28.8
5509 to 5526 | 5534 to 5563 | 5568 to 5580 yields -0.9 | 29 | 28.3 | 28.6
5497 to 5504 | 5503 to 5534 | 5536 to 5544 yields 0.9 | 29.3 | 30.1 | 29.7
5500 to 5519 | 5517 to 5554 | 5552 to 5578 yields -1.2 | 28.6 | 28.5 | 28.5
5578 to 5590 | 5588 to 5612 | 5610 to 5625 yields -0.4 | 28.3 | 28.5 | 28.4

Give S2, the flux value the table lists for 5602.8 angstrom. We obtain 27.58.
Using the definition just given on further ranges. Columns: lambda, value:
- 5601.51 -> 27.43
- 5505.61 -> 28.59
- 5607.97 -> 30.61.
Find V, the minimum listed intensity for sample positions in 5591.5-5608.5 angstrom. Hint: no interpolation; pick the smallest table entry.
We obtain 27.2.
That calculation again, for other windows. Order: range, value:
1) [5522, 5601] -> 26.45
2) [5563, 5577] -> 26.9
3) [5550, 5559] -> 28.42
